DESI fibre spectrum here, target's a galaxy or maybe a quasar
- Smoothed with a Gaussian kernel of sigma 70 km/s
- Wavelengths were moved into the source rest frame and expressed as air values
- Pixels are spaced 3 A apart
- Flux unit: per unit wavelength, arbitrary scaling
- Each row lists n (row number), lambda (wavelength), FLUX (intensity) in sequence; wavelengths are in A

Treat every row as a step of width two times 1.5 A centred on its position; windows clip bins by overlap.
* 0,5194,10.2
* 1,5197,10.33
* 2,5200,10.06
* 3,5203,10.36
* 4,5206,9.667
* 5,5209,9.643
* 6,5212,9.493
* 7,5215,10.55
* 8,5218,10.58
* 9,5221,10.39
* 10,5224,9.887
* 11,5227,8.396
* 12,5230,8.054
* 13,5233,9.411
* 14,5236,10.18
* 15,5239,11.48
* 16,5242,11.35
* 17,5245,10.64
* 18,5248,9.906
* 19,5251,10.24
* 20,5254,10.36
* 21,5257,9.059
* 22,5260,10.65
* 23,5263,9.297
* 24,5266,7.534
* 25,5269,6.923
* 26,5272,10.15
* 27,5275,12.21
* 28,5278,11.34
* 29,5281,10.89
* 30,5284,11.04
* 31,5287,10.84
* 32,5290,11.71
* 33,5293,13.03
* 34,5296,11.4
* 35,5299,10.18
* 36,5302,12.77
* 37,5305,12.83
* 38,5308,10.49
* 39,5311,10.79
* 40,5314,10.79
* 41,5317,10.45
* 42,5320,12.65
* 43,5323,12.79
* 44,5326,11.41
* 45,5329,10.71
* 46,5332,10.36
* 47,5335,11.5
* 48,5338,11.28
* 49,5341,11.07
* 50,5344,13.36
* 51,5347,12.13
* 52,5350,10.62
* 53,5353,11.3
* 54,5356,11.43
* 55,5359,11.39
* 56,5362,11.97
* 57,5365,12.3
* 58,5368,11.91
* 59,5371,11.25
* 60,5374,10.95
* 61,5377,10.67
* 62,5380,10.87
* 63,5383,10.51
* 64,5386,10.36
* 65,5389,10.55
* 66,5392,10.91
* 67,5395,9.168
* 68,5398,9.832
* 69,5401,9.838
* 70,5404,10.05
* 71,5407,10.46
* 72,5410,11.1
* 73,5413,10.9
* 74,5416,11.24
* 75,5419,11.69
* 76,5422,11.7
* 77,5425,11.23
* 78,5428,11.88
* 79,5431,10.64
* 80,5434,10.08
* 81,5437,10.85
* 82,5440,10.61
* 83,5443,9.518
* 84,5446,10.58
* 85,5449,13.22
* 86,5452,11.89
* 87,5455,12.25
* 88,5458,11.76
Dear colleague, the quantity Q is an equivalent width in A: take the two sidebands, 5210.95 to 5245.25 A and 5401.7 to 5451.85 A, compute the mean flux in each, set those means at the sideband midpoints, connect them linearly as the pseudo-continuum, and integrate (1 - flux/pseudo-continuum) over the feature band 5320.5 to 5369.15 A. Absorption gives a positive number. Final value -4.7 A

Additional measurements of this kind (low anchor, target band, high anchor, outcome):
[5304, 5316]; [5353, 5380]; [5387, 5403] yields -2.6 A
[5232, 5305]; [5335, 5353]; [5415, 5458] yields -1.3 A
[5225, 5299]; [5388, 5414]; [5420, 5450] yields 1.3 A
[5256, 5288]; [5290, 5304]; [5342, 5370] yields -1.8 A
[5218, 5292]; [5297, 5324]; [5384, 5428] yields -3.1 A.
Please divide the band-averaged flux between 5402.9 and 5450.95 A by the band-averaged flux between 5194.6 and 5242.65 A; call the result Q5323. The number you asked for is 1.1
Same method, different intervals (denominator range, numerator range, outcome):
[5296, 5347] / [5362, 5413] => 0.93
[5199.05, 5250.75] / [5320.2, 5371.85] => 1.16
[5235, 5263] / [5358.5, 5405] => 1.04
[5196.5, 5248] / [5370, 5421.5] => 1.06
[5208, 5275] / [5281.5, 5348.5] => 1.18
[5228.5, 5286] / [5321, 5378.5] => 1.15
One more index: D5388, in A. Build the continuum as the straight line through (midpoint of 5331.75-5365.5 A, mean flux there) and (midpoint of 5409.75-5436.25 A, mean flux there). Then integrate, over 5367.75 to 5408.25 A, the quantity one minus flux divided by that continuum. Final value 3.13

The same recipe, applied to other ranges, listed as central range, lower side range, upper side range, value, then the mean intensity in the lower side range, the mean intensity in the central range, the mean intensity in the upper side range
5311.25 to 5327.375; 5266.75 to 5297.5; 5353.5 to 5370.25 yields -0.4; 10.9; 11.6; 11.7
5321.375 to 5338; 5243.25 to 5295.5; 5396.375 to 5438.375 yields -1.3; 10.4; 11.4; 10.8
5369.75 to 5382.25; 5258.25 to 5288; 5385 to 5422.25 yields -0.5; 10.1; 10.9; 10.6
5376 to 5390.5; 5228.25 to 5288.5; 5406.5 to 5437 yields 0.4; 10.1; 10.6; 11.1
